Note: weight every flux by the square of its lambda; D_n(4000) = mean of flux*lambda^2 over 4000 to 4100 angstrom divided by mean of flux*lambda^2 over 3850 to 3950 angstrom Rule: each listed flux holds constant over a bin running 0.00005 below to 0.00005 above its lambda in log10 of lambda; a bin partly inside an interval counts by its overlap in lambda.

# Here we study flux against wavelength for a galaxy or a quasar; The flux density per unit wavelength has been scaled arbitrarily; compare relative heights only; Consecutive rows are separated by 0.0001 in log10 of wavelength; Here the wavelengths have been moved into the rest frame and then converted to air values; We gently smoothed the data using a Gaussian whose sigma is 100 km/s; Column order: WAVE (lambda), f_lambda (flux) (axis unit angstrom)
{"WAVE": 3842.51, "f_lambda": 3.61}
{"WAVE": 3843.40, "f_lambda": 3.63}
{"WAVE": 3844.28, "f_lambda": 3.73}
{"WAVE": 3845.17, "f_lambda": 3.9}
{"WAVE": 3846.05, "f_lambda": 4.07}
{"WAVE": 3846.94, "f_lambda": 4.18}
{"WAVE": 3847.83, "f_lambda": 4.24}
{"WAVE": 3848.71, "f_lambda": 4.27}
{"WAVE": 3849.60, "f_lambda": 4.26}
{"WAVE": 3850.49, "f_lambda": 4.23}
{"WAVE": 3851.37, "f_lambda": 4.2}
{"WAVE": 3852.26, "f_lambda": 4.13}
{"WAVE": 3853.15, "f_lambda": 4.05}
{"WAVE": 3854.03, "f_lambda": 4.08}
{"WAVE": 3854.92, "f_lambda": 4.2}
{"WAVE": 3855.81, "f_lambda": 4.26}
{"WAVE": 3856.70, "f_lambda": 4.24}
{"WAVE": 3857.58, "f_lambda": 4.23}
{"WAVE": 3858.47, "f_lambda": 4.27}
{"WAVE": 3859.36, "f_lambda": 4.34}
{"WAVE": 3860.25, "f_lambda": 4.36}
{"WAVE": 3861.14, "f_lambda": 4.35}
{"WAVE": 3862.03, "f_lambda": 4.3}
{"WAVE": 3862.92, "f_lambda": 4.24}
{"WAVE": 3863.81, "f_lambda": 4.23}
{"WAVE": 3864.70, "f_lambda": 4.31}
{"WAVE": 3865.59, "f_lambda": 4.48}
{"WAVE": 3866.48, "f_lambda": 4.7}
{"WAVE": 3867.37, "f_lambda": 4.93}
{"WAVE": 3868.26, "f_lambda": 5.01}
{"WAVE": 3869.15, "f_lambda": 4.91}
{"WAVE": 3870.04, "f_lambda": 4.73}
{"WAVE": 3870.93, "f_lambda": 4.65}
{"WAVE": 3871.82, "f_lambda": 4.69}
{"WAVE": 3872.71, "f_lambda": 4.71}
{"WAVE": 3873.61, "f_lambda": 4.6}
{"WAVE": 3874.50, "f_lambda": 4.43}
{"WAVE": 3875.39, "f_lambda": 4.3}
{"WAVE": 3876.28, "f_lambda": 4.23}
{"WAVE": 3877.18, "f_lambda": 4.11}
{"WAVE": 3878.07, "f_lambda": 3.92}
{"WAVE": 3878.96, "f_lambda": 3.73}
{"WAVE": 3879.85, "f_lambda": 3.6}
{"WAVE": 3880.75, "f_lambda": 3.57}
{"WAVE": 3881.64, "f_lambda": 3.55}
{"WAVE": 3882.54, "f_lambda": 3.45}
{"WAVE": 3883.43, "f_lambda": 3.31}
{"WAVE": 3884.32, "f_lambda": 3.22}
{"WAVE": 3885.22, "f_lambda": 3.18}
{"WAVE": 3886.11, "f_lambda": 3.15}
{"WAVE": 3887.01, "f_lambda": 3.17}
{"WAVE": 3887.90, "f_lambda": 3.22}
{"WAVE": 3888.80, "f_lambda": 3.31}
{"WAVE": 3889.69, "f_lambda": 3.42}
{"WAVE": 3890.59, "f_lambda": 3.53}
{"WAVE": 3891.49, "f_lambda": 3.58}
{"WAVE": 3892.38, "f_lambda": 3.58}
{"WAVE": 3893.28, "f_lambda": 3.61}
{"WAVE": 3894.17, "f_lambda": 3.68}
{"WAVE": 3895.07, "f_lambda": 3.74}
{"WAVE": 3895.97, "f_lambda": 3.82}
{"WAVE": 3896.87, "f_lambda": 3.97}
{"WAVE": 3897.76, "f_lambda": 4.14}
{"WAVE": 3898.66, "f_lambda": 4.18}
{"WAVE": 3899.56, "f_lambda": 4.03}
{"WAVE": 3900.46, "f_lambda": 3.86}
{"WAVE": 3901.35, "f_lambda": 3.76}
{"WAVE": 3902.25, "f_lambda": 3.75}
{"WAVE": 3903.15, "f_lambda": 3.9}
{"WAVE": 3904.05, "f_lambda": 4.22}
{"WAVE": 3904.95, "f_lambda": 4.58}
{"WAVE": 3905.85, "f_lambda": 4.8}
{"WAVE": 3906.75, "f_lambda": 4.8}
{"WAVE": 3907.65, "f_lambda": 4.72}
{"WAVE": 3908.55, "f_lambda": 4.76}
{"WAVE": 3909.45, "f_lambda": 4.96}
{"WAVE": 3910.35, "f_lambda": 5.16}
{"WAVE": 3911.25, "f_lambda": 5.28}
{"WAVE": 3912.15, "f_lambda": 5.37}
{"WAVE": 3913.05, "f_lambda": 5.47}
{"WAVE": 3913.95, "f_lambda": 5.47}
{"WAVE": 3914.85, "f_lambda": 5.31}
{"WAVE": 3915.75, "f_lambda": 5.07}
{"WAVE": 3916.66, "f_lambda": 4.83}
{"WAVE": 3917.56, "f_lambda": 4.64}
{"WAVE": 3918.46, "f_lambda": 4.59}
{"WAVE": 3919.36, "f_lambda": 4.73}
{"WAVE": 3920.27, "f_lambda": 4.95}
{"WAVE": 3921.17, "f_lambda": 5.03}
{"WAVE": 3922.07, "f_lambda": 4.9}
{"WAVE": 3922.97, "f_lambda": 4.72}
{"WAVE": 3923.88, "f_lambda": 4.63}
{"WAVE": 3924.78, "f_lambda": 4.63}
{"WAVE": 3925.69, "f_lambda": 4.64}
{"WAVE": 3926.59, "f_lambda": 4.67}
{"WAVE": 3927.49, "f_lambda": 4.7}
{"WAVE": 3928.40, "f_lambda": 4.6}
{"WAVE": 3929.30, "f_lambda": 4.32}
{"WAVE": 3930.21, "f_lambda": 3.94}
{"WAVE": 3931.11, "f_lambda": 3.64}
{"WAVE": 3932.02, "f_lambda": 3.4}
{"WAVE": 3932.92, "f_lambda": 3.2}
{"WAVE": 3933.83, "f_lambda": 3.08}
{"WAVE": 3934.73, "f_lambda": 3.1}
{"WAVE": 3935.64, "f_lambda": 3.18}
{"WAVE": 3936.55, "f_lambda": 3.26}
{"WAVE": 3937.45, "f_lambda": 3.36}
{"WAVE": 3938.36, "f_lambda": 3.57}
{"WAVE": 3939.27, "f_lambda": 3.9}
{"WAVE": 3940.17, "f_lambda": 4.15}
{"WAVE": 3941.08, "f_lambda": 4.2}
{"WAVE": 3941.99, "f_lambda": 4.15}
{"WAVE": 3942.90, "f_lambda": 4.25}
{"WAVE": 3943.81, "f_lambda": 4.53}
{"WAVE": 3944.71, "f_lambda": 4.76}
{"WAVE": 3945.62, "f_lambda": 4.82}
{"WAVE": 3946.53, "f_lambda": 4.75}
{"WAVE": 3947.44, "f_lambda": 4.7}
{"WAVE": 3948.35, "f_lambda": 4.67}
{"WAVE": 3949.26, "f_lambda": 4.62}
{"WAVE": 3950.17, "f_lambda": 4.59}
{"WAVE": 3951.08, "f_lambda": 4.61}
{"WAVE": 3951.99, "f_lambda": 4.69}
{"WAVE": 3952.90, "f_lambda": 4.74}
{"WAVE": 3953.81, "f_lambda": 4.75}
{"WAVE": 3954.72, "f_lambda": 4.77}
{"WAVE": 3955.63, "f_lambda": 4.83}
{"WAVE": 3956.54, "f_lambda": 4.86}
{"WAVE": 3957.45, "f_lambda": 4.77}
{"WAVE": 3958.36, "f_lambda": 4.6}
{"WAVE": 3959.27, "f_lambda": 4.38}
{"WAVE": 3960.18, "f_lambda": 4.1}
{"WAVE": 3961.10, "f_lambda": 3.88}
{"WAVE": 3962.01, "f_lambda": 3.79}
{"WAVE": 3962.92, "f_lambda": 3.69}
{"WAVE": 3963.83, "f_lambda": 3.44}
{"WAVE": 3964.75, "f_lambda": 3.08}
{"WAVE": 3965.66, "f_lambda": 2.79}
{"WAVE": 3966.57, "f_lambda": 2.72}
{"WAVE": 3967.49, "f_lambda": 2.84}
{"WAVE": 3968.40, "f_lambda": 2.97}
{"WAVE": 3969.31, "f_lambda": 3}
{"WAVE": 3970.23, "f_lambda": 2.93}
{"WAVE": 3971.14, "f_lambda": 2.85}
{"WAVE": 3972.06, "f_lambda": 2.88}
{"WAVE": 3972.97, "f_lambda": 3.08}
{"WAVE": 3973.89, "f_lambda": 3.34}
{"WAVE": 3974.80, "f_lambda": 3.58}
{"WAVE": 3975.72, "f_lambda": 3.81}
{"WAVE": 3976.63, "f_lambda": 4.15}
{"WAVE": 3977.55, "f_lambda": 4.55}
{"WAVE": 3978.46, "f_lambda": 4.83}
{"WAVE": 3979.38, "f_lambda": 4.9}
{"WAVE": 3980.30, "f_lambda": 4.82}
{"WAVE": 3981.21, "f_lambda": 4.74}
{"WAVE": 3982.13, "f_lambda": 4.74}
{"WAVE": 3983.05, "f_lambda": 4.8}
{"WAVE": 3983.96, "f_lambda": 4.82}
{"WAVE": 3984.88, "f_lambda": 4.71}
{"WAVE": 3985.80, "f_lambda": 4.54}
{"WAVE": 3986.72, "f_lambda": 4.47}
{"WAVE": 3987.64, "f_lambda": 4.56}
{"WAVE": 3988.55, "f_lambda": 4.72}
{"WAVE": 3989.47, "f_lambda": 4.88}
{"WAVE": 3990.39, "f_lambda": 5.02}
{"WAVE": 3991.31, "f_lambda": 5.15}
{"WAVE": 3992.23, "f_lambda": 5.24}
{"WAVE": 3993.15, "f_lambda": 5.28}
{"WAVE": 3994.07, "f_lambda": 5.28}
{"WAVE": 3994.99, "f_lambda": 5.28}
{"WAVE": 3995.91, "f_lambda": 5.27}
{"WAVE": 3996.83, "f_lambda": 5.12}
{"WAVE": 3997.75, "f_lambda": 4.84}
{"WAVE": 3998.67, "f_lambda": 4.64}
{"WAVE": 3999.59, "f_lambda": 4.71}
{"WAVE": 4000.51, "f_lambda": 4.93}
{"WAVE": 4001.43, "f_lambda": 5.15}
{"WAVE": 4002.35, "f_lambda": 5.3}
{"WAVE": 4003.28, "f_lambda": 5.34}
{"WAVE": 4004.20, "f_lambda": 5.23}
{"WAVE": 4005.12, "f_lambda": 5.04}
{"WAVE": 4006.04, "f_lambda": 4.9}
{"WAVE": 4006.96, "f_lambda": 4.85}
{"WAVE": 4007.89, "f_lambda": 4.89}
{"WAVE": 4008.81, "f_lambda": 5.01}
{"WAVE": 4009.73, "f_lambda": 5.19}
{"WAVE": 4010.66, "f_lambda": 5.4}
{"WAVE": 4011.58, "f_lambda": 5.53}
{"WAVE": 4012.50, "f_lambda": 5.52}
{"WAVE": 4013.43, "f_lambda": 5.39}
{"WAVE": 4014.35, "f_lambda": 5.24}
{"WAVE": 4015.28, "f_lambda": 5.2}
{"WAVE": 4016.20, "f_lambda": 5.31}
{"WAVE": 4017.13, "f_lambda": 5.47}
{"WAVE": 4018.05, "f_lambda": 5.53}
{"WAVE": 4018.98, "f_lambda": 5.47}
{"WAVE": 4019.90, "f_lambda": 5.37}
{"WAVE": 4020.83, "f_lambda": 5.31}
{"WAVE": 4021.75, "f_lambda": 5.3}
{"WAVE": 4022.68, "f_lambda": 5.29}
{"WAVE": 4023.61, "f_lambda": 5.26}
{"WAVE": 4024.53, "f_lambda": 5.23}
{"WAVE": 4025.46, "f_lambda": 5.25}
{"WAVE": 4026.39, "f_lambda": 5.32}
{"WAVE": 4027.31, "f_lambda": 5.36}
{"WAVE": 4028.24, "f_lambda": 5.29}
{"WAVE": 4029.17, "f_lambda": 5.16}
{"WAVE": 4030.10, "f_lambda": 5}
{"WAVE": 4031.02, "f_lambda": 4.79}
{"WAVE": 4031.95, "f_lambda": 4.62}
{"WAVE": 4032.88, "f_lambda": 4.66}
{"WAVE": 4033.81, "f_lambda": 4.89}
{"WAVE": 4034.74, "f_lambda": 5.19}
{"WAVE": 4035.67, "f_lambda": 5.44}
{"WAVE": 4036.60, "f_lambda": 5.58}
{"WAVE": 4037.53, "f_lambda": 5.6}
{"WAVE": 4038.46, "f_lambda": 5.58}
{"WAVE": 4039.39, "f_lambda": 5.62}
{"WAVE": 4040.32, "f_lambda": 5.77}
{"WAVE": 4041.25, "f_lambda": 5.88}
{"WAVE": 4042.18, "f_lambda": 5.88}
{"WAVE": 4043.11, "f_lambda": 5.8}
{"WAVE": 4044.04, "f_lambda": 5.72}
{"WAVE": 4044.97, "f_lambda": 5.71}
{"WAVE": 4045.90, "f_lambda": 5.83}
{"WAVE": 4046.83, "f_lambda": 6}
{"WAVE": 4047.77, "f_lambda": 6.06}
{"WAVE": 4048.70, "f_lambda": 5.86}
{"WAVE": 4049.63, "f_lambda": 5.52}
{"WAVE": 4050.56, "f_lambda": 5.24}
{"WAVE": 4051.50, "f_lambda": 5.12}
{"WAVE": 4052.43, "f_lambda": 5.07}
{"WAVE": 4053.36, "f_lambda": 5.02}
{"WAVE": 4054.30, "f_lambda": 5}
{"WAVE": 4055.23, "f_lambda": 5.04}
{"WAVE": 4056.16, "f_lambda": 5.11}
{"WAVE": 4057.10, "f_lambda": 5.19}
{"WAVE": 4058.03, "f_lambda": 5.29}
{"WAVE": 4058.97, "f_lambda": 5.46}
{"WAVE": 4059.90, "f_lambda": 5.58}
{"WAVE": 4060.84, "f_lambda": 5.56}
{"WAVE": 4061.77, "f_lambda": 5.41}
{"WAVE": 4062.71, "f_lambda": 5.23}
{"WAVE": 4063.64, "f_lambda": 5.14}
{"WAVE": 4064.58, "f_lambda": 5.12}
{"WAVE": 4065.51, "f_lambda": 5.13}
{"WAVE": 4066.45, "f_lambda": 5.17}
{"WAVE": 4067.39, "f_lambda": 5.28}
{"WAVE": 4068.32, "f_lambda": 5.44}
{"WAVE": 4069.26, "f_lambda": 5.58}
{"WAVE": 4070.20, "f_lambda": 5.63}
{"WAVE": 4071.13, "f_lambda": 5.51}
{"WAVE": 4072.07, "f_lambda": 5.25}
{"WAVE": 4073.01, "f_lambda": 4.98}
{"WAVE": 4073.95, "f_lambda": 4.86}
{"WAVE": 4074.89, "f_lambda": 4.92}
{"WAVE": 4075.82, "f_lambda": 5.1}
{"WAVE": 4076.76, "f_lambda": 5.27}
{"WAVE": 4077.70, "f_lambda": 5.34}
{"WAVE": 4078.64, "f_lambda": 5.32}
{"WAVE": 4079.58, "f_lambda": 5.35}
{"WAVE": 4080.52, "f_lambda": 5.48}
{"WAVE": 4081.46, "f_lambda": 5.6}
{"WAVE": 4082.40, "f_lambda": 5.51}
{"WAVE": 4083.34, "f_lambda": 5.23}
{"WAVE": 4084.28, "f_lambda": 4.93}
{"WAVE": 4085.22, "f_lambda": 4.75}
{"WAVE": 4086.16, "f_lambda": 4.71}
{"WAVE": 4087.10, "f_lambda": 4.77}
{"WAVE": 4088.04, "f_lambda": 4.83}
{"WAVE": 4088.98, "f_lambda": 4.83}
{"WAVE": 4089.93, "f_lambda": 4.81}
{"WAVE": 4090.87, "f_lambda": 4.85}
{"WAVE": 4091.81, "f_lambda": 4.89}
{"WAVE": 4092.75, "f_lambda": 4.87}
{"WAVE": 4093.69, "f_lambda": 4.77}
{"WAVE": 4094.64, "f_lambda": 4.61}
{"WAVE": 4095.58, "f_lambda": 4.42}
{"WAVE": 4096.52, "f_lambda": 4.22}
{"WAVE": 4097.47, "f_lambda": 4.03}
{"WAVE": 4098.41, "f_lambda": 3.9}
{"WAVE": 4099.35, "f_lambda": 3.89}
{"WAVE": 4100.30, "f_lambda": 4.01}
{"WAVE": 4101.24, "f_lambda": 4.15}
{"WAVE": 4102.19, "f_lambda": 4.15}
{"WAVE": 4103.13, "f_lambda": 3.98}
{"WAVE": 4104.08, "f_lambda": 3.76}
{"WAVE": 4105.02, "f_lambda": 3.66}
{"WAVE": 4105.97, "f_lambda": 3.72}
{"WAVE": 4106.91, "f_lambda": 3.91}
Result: 1.3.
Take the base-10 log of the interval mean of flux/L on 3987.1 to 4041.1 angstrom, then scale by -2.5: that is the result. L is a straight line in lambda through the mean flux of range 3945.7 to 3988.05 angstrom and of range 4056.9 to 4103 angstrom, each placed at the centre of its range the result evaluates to -0.16 mag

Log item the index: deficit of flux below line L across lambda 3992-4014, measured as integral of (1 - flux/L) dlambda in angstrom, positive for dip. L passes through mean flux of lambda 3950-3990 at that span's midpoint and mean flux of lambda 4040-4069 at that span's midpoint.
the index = -2.4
